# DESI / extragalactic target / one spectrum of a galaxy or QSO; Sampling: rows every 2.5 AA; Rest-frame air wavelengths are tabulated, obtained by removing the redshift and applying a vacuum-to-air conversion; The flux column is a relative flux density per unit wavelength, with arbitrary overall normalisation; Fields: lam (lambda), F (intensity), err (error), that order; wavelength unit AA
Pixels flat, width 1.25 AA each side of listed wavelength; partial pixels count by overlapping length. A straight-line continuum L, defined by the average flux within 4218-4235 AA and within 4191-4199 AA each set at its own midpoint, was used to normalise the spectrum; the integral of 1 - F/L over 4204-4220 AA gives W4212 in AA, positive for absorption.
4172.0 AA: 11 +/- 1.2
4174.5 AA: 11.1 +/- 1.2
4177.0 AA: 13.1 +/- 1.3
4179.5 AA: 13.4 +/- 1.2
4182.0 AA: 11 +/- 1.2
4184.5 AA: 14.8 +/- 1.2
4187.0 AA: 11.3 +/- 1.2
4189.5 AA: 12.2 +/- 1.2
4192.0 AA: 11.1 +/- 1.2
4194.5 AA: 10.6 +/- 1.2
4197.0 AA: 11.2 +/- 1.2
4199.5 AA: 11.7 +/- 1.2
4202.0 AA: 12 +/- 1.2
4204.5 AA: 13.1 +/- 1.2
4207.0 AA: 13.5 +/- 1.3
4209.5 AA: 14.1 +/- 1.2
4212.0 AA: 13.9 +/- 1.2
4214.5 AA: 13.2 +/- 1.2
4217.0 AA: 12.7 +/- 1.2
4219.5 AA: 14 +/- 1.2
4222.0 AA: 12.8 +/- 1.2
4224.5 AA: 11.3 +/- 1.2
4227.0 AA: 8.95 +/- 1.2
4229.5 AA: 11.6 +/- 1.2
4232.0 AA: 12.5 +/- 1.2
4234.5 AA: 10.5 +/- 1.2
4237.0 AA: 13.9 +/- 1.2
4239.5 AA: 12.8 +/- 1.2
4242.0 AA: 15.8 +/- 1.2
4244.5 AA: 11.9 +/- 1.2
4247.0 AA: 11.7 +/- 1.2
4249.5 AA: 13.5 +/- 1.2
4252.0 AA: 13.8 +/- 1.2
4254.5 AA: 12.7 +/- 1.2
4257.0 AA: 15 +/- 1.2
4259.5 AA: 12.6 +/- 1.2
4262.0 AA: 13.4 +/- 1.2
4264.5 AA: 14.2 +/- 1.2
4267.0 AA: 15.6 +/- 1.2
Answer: -2.9 AA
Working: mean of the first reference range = 11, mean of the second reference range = 11.7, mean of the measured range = 13.5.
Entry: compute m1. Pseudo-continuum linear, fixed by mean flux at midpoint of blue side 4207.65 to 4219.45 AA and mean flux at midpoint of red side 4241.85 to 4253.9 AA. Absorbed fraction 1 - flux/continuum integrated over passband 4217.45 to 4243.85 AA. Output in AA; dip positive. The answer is 1.8 AA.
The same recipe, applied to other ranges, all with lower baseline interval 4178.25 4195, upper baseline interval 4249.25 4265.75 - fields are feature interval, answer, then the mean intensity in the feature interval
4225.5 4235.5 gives 1.6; 10.9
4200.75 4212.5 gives -0.7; 13.3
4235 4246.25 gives 0.0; 13.3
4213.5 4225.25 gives 0.0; 12.9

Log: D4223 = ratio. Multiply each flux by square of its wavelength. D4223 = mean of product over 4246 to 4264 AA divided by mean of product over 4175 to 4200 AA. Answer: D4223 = 1.14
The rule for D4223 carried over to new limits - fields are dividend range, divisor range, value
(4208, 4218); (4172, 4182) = 1.13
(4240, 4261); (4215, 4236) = 1.14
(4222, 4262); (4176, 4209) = 1.05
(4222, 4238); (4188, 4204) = 1.01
